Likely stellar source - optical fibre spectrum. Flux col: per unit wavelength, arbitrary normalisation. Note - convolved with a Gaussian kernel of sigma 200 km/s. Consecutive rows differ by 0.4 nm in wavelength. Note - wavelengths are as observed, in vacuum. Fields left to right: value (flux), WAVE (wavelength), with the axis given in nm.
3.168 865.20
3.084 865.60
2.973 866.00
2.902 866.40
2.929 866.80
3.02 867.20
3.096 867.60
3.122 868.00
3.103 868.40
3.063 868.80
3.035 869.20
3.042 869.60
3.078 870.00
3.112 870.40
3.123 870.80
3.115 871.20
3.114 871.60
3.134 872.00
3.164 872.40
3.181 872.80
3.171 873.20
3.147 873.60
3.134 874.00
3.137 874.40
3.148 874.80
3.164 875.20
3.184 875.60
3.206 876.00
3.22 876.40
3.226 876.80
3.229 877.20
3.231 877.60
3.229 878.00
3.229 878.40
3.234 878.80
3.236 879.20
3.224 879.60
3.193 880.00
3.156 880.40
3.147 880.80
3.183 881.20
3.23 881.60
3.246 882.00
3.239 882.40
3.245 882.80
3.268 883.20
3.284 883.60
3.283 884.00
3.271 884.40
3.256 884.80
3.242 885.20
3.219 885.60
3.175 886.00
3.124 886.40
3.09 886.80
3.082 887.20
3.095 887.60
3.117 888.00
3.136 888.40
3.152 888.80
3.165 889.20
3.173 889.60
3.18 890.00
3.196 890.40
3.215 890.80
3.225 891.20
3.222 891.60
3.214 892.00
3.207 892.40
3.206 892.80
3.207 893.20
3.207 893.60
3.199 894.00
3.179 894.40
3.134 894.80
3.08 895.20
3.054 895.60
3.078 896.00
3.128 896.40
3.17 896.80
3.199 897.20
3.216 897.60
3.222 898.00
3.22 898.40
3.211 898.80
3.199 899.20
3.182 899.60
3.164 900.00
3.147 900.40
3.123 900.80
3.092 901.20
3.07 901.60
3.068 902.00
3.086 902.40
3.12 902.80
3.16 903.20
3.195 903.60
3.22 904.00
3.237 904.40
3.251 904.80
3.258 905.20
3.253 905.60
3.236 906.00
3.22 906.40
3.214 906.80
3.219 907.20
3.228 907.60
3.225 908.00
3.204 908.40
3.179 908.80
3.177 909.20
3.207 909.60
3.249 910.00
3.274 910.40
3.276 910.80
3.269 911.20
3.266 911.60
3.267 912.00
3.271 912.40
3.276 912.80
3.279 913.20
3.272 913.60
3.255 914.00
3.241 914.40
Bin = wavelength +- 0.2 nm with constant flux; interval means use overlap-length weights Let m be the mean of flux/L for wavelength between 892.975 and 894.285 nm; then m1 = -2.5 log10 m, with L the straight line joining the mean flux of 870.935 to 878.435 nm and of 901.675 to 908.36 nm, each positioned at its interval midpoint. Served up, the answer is -0.005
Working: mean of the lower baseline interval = 3.18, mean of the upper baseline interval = 3.2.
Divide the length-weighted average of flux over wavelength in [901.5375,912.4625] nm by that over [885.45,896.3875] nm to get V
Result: 1.0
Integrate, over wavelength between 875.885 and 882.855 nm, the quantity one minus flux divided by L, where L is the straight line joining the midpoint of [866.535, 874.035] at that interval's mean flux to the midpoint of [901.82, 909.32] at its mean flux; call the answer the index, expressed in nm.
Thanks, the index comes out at -0.21 nm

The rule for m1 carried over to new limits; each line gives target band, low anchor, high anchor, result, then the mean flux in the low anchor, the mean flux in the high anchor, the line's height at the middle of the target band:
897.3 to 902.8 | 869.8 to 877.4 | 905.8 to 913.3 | 0.022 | 3.16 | 3.24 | 3.22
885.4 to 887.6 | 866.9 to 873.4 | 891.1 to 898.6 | 0.006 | 3.1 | 3.18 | 3.15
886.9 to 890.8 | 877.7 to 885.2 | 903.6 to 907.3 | 0.029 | 3.23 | 3.23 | 3.23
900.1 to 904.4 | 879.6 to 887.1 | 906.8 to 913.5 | 0.034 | 3.21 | 3.24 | 3.23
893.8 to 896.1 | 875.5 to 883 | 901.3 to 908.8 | 0.027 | 3.22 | 3.19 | 3.2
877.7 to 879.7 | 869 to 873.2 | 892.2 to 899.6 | -0.034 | 3.11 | 3.17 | 3.13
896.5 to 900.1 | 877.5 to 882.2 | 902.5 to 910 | 0.005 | 3.21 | 3.21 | 3.21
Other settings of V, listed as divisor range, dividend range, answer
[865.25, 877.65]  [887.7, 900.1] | 1.02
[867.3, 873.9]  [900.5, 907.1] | 1.02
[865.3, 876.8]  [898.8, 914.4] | 1.03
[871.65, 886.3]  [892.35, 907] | 0.99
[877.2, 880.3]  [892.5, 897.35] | 0.98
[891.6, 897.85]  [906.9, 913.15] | 1.02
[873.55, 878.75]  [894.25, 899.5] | 0.99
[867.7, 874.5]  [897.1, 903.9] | 1.01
